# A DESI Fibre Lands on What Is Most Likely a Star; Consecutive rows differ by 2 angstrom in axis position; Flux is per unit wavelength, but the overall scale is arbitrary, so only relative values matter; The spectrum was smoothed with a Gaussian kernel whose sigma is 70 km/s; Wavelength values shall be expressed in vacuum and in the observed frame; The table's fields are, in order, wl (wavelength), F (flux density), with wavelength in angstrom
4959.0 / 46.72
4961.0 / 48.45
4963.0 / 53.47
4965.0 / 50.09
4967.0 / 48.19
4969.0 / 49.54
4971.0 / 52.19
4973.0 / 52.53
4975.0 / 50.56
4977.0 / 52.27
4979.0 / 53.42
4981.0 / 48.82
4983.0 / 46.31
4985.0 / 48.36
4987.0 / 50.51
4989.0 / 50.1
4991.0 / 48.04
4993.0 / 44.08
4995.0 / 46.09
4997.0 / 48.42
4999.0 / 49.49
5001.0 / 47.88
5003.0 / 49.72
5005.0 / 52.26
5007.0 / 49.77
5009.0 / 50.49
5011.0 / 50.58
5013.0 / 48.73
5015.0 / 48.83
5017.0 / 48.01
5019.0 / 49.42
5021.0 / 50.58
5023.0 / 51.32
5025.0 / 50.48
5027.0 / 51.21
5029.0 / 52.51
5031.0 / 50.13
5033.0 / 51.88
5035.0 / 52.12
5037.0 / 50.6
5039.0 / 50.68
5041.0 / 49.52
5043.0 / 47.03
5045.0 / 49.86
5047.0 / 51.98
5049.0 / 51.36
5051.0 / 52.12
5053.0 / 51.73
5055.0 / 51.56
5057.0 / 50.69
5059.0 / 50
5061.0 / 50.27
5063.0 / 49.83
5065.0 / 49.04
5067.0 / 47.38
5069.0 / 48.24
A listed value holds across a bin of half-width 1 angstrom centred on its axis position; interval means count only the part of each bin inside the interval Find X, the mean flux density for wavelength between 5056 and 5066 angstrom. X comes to 50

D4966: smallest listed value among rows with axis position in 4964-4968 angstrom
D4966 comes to 48.19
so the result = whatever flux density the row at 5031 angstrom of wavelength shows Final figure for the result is 50.13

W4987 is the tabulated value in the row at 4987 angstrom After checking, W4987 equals 50.51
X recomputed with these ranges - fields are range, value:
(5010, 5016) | 49.4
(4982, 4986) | 47.3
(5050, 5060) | 51.2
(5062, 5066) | 49.4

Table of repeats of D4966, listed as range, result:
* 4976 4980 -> 52.27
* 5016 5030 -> 48.01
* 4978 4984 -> 46.31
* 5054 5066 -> 49.04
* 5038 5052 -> 47.03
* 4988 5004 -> 44.08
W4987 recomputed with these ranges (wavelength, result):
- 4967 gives 48.19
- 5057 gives 50.69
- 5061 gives 50.27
